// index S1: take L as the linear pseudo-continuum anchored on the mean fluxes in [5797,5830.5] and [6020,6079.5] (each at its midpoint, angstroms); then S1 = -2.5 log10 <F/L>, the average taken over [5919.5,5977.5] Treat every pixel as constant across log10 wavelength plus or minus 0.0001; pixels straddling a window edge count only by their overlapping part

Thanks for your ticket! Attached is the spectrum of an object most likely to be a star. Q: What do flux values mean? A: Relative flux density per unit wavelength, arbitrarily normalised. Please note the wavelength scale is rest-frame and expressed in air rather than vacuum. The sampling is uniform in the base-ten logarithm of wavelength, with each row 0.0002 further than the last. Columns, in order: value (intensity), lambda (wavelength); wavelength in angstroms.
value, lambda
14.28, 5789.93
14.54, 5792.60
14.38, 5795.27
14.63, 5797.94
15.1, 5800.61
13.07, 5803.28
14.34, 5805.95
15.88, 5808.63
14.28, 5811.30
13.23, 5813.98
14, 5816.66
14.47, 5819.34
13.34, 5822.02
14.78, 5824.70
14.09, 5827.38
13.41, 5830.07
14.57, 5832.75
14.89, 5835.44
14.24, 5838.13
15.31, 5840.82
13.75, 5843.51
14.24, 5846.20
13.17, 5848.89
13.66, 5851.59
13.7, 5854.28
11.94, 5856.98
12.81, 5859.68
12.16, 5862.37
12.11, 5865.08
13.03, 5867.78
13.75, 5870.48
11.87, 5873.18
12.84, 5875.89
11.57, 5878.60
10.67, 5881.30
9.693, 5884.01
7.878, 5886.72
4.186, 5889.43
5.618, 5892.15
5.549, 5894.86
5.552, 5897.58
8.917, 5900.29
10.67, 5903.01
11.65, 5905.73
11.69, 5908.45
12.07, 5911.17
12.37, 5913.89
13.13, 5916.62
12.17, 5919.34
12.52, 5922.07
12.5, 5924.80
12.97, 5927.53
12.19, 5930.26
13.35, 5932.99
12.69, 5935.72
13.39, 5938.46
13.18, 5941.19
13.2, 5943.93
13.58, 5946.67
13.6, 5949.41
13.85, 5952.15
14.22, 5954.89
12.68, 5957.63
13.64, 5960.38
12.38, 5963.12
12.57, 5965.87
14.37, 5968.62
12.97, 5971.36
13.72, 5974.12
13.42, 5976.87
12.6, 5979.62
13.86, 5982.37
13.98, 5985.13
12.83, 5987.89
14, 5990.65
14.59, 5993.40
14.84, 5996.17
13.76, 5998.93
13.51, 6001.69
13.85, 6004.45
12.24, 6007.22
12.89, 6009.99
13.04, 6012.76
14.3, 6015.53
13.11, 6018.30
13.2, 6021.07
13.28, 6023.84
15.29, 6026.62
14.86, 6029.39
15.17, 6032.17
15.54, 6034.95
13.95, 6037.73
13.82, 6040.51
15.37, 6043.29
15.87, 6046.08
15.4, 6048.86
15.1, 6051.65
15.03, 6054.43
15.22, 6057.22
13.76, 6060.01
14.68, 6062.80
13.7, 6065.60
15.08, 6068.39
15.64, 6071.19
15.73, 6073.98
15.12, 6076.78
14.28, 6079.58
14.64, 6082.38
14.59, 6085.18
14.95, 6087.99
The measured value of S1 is 0.11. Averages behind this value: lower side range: 14.2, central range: 13.2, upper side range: 14.8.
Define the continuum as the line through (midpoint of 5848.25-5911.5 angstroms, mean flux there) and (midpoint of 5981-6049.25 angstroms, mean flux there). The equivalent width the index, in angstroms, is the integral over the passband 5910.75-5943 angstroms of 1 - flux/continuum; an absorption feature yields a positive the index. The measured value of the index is -2.45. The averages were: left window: 10.6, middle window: 12.7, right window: 14.1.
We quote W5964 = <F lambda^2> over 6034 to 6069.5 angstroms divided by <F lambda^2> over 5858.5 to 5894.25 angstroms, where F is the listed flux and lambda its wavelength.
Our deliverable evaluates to 1.49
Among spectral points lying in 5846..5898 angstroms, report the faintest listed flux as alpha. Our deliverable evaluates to 4.186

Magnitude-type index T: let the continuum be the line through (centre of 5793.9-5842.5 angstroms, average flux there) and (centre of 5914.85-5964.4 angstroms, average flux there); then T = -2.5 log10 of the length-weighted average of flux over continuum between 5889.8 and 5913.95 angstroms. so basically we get 0.44 mag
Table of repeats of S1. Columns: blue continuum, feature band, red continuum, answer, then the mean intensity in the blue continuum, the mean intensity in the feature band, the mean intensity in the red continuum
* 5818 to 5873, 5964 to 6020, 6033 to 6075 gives 0.08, 13.6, 13.5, 14.9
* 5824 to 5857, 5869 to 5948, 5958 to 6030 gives 0.24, 14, 11.1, 13.6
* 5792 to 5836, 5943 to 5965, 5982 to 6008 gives 0.04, 14.3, 13.4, 13.8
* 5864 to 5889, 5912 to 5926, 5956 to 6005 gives -0.03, 11.2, 12.5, 13.5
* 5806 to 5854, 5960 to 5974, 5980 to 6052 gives 0.07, 14.2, 13.2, 14.1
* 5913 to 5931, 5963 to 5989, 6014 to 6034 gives 0.01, 12.6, 13.3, 14.2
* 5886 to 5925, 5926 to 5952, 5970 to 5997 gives -0.15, 9.72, 13.2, 13.7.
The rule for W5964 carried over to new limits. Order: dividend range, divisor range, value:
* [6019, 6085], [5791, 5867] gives 1.14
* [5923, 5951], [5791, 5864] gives 0.97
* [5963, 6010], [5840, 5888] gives 1.13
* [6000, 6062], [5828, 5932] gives 1.28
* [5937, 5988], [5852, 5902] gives 1.34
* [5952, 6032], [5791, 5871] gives 1.03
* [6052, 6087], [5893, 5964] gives 1.29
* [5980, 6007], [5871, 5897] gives 1.60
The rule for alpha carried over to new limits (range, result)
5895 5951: 5.552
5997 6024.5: 12.24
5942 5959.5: 12.68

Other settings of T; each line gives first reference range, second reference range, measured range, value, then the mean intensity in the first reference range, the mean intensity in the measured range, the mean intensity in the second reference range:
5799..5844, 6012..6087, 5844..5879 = 0.12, 14.3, 12.9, 14.6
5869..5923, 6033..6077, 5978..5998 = -0.07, 10.2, 13.8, 14.9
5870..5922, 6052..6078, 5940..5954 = -0.17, 10.1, 13.5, 14.9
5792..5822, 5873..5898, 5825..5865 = -0.19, 14.3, 13.7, 8.49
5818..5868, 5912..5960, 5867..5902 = 0.40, 13.7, 9.27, 13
